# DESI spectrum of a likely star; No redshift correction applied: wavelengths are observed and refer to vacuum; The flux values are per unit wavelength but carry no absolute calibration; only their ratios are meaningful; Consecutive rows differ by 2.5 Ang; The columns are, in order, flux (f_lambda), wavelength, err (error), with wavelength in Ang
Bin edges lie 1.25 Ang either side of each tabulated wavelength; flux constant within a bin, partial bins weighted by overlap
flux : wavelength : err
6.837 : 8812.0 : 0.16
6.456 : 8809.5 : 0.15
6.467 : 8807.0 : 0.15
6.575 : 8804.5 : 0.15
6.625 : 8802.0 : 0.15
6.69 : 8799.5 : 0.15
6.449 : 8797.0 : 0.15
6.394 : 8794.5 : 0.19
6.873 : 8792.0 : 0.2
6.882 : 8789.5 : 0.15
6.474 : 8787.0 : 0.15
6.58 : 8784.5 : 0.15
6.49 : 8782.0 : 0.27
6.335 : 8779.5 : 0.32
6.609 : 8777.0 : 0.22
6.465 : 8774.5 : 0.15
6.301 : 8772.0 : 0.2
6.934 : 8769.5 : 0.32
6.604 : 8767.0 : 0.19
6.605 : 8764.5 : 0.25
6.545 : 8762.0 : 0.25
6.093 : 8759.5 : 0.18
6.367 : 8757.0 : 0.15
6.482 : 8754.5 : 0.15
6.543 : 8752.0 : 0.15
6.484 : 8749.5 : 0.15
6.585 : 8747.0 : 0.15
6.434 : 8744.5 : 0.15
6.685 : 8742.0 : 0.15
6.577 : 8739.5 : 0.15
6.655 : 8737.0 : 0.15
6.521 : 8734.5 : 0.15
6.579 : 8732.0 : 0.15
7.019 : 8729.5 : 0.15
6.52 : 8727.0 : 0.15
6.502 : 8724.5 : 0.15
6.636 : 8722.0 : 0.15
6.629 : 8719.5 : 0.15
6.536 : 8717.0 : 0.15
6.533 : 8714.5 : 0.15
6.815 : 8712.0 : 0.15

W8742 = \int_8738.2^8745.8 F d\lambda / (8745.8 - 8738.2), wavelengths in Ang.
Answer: 6.57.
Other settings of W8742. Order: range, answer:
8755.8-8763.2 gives 6.33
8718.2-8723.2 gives 6.63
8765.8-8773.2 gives 6.62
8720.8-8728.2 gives 6.55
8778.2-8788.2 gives 6.47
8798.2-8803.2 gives 6.66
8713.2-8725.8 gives 6.57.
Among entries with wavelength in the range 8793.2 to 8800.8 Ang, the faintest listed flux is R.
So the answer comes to 6.394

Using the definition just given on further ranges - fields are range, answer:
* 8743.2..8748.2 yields 6.434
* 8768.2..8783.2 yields 6.301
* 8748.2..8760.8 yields 6.093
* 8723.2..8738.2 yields 6.502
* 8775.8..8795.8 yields 6.335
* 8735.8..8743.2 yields 6.577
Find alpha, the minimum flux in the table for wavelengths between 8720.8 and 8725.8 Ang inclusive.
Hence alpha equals 6.502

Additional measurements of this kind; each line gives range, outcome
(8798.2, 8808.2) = 6.467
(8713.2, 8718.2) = 6.533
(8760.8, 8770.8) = 6.545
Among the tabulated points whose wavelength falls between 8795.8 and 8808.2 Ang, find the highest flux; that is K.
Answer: 6.69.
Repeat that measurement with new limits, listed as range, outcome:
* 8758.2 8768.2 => 6.605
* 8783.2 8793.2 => 6.882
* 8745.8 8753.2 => 6.585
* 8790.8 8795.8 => 6.873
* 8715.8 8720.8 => 6.629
